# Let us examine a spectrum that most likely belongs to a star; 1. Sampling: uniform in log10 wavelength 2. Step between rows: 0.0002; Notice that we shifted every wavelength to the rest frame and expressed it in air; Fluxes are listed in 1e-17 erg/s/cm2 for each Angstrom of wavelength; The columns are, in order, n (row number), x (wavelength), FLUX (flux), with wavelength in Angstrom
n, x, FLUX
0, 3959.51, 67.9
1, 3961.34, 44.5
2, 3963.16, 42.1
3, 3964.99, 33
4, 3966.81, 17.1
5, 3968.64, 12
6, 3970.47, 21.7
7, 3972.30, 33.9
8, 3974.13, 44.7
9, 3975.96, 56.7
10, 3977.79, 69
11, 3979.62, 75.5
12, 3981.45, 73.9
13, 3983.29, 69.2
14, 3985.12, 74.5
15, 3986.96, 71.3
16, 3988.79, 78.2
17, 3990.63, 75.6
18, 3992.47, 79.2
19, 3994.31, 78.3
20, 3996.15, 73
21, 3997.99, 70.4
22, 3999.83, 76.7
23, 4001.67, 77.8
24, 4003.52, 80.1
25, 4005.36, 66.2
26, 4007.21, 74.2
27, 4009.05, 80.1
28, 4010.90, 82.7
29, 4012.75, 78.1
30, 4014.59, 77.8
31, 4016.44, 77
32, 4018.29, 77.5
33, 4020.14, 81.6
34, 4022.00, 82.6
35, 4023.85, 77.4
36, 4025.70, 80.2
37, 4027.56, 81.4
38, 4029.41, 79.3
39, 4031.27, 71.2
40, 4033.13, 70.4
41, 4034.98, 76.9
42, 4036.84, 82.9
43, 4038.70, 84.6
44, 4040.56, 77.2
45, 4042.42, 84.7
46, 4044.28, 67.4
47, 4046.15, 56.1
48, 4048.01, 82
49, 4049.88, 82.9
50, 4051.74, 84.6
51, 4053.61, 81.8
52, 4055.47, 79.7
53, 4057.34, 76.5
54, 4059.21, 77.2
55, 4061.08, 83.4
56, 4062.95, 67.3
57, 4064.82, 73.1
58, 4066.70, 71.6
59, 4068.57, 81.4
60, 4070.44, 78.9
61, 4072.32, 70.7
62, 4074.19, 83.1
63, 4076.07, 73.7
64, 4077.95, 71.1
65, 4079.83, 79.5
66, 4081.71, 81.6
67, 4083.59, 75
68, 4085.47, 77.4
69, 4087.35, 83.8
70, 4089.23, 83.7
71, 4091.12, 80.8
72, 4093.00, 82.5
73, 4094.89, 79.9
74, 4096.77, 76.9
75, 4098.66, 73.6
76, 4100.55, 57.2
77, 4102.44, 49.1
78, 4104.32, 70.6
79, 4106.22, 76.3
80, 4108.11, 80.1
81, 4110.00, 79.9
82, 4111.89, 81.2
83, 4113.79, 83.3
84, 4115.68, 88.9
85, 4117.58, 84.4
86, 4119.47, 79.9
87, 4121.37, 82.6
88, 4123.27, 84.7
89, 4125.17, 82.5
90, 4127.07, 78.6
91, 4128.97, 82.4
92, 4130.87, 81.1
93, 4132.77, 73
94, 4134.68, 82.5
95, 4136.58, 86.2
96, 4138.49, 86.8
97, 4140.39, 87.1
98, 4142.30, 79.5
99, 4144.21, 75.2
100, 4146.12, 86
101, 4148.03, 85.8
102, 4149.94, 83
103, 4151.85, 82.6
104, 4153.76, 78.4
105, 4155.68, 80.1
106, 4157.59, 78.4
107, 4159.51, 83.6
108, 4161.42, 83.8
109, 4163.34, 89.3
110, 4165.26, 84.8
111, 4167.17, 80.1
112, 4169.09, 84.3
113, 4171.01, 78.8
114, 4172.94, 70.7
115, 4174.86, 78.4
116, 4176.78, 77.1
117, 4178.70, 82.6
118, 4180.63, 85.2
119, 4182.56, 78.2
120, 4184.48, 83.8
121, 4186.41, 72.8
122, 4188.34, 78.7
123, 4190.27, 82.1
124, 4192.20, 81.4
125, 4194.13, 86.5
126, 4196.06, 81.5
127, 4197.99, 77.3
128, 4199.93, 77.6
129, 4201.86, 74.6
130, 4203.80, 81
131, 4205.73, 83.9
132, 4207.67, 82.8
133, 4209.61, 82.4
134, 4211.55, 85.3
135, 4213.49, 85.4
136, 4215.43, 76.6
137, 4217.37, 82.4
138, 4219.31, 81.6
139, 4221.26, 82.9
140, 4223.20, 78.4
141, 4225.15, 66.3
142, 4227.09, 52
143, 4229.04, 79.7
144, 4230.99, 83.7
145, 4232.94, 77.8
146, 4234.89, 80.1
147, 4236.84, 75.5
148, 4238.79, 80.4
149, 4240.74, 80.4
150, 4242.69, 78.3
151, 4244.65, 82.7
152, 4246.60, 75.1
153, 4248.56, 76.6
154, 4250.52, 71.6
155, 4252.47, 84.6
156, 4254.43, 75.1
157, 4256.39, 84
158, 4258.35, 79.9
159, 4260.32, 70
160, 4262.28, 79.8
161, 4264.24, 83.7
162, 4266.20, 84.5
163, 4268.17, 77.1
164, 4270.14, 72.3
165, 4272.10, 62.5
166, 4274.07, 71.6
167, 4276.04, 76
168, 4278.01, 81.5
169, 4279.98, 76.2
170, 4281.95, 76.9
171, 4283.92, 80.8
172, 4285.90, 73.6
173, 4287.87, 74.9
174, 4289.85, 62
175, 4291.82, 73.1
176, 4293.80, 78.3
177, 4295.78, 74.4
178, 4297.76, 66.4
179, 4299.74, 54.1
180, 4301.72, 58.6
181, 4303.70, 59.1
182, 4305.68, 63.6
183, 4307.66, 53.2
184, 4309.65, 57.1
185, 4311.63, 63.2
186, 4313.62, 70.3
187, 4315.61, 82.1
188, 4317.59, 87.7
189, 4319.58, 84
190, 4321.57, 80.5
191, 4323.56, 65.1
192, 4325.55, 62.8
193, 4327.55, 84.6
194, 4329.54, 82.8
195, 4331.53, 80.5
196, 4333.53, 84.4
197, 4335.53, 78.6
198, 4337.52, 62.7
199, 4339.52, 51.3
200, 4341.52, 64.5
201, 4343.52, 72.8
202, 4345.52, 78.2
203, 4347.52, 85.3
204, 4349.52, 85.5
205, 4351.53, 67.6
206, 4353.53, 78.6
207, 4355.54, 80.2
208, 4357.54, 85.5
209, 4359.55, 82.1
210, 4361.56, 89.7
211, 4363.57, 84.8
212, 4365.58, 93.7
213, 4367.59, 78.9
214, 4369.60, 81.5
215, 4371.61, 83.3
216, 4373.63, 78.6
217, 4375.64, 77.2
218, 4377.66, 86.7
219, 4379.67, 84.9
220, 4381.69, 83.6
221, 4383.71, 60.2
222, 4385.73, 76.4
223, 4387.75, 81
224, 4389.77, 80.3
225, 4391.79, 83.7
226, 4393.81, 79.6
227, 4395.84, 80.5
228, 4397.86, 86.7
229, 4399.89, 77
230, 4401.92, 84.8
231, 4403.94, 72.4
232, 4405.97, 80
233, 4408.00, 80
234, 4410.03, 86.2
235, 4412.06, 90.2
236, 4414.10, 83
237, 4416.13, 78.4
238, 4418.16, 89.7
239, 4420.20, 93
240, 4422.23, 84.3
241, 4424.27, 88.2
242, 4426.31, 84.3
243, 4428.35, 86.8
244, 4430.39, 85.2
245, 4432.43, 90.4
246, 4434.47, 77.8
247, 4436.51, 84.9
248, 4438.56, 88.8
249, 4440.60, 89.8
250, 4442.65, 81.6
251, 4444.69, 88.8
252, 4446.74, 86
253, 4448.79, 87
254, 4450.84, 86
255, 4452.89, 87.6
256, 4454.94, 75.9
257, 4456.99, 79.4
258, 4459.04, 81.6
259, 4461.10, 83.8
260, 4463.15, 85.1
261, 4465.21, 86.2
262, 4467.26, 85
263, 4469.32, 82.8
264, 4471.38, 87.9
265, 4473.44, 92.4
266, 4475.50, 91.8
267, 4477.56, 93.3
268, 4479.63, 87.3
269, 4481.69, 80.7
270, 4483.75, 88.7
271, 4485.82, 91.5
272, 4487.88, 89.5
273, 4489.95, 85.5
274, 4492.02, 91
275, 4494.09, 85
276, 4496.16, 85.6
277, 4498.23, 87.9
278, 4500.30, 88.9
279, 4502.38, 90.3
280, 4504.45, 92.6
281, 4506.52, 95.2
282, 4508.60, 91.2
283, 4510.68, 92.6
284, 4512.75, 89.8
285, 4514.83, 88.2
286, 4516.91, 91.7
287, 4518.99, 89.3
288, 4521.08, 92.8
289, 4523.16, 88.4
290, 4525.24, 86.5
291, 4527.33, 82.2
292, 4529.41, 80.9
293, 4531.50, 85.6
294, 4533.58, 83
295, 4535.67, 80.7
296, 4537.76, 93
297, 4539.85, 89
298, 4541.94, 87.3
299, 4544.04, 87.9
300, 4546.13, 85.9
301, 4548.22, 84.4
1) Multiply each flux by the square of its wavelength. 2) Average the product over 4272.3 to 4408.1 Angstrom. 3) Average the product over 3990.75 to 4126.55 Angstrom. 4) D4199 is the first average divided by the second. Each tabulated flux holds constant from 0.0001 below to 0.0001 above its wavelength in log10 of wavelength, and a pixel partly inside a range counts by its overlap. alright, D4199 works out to 1.1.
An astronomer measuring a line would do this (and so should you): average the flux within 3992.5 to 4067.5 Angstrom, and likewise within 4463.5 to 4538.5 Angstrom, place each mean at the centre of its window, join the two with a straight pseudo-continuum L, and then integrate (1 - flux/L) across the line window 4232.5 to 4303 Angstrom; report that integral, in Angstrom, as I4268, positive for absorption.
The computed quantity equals 6.4 Angstrom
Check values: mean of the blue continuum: 77.1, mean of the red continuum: 88.1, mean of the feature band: 75.2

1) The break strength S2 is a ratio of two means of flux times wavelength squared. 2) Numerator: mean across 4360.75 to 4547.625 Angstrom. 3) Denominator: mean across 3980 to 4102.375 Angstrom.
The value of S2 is 1.36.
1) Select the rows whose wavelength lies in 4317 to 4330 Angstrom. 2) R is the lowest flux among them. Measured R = 62.8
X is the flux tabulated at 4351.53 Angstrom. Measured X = 67.6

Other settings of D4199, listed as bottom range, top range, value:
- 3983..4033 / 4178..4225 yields 1.16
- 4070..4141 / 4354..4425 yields 1.20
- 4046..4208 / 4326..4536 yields 1.22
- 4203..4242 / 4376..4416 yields 1.11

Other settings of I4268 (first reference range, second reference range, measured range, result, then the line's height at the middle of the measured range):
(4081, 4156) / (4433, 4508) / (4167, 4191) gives 0.4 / 80.8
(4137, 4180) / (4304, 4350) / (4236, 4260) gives -0.5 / 77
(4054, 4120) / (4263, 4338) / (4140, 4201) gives -4.6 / 75.3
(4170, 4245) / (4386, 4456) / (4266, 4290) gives 1.8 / 80.7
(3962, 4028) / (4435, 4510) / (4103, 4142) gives -5.0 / 72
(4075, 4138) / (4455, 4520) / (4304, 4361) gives 6.8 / 84.1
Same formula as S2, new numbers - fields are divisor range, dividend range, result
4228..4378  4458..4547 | 1.27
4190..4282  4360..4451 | 1.15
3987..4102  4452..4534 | 1.40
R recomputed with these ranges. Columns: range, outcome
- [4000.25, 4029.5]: 66.2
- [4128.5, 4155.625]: 73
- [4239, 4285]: 62.5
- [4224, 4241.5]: 52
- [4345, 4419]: 60.2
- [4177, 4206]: 72.8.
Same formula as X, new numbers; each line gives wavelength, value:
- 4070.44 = 78.9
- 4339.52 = 51.3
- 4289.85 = 62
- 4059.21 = 77.2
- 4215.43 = 76.6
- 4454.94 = 75.9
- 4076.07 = 73.7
